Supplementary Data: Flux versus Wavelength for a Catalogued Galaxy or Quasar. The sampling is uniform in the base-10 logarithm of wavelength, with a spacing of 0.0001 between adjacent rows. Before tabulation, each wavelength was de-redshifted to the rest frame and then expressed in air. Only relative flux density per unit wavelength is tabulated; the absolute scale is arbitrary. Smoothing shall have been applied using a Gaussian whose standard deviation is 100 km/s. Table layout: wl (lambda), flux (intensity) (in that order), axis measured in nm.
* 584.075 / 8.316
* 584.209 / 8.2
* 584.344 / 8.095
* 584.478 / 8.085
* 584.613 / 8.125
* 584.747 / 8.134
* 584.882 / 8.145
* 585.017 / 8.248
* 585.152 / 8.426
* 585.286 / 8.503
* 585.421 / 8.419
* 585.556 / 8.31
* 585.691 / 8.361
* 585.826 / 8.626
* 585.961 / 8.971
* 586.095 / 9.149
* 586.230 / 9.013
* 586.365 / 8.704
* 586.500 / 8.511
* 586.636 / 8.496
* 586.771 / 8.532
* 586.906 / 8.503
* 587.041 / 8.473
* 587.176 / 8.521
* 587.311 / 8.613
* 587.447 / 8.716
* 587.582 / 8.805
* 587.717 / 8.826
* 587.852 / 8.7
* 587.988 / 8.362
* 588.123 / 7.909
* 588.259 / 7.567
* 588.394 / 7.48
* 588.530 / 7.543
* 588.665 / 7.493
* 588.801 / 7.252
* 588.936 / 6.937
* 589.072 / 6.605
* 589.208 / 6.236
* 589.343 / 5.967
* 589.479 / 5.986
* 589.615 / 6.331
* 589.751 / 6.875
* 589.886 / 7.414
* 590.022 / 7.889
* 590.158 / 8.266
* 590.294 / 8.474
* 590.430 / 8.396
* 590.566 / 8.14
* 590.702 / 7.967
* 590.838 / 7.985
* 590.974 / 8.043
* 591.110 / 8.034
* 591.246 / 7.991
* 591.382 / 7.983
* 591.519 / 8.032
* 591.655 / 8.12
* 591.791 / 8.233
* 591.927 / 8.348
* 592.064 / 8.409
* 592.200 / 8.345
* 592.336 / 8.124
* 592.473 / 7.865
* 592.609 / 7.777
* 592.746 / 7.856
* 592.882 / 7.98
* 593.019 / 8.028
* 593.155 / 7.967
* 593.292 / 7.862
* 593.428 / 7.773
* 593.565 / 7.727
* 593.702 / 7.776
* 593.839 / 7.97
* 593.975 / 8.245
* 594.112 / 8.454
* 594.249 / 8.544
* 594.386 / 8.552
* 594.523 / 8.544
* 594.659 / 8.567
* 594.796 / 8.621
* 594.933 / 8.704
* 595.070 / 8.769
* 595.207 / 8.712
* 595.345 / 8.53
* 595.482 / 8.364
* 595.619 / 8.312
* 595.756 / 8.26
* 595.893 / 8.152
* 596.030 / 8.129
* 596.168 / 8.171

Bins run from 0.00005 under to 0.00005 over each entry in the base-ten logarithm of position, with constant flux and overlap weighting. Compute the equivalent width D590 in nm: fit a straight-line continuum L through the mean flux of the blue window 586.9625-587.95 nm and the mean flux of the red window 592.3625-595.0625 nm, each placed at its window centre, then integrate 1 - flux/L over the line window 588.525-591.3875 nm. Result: 0.35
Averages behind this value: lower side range 8.66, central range 7.43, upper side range 8.16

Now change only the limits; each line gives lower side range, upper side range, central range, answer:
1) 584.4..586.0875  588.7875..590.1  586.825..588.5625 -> -0.21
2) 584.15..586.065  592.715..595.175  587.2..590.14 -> 0.28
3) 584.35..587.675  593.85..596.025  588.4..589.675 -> 0.26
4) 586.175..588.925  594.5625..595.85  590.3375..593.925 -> 0.17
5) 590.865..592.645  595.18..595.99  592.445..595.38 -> 0.01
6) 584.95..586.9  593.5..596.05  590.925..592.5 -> 0.06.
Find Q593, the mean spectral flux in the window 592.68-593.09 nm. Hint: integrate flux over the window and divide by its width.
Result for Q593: 7.97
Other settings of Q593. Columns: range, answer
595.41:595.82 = 8.32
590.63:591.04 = 8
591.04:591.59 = 8.01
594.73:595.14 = 8.7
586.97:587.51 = 8.58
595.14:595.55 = 8.52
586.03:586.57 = 8.83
